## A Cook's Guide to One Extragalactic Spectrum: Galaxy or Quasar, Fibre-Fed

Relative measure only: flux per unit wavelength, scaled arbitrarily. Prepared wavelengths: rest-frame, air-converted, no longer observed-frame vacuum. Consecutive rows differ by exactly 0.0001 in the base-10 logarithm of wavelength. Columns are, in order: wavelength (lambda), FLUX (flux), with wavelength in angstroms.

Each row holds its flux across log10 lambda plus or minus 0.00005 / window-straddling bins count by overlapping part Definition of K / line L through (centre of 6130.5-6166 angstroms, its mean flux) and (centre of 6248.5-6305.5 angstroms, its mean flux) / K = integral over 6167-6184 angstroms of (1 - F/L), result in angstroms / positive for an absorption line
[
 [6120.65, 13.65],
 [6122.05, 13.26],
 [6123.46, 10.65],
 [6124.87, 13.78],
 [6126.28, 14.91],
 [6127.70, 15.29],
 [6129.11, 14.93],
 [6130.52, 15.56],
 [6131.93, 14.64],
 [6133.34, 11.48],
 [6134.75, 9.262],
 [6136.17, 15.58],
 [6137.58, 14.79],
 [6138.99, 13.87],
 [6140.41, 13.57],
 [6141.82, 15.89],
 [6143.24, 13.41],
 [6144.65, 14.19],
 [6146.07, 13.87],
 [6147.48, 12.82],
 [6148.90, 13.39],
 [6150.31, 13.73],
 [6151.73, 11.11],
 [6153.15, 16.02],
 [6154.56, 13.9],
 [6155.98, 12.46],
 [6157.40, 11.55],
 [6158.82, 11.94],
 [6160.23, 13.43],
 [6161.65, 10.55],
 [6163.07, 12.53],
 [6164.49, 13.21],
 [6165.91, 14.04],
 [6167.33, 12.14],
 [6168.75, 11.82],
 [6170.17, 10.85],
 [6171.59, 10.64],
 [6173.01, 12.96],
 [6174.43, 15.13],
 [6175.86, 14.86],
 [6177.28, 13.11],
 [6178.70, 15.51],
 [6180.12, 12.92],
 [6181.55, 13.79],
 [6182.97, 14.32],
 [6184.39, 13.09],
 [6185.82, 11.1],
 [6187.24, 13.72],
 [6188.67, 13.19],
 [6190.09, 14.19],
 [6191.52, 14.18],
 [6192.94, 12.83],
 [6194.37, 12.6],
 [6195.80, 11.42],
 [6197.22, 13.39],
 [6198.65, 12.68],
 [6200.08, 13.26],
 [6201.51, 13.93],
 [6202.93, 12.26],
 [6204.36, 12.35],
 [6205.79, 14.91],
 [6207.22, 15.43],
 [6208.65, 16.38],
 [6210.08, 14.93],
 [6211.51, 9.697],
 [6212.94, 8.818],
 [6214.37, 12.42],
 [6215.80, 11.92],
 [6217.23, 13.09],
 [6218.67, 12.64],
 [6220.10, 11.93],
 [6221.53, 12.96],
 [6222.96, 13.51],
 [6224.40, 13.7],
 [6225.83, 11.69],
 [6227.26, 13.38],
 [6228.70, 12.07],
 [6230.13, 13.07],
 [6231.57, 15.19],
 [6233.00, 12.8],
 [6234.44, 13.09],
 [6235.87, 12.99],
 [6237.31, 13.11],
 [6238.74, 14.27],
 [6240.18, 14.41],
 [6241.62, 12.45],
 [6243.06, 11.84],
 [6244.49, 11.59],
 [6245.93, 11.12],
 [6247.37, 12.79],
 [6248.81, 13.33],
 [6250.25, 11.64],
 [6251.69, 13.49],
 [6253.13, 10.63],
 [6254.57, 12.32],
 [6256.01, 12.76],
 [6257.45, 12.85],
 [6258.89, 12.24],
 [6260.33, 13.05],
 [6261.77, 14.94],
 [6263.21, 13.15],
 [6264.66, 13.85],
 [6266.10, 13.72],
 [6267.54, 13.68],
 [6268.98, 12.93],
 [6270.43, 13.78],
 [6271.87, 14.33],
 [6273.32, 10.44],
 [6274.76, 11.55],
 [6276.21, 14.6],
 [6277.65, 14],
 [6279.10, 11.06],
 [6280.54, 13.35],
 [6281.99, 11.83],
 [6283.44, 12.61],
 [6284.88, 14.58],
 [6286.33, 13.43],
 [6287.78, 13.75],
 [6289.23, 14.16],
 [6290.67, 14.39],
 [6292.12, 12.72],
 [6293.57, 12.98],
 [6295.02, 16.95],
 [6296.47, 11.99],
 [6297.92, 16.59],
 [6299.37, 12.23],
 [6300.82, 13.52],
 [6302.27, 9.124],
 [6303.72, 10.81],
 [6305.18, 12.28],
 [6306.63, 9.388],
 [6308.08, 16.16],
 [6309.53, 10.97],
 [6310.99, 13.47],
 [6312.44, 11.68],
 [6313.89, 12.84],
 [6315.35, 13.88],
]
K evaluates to 0.0 angstroms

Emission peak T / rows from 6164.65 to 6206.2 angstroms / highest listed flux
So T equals 15.51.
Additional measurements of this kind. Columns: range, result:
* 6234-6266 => 14.94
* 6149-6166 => 16.02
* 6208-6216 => 16.38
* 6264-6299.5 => 16.95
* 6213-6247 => 15.19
